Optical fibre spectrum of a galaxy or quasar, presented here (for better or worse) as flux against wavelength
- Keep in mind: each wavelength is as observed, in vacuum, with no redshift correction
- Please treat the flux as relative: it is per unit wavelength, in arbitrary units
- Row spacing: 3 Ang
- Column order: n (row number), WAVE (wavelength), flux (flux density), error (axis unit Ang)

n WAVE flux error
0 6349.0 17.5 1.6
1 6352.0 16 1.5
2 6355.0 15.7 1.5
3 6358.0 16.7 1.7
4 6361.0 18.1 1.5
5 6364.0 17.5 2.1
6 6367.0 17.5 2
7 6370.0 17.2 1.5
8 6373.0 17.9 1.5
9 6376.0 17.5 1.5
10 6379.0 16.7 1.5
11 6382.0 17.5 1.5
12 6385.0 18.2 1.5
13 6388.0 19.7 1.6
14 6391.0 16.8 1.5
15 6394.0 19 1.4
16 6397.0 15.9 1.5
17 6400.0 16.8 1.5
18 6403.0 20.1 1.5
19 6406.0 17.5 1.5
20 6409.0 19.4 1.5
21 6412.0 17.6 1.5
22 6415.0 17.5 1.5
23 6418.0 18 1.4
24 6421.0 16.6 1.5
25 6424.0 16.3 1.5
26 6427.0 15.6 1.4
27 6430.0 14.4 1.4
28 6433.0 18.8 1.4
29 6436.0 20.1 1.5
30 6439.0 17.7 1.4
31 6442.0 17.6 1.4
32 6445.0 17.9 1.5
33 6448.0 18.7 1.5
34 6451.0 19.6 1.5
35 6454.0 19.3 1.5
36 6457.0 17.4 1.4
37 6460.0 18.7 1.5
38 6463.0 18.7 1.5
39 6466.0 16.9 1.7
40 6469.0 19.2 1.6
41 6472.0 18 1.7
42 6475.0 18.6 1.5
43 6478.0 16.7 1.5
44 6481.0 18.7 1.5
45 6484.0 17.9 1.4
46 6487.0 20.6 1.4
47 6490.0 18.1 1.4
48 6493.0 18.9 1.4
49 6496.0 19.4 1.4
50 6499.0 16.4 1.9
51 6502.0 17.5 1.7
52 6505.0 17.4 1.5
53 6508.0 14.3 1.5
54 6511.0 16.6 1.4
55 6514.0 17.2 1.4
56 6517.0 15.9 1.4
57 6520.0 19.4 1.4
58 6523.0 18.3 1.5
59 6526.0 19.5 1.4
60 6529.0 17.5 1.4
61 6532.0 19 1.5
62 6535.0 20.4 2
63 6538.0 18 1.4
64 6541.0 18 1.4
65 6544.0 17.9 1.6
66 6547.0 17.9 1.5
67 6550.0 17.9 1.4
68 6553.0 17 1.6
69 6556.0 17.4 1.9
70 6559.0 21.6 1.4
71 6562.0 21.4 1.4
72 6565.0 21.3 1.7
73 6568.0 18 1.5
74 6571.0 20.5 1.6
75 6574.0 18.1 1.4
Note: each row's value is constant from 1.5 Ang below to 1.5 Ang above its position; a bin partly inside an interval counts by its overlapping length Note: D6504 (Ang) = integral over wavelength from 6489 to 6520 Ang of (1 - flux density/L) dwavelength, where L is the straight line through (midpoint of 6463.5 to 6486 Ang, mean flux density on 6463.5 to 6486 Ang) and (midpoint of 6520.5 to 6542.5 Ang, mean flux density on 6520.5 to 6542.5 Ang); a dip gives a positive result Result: 1.9 Ang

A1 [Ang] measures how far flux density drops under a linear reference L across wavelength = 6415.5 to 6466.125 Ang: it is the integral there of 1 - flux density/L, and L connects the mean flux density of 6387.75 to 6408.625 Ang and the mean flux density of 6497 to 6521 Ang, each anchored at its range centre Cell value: -0.8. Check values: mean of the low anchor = 17.9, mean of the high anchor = 16.8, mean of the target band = 17.8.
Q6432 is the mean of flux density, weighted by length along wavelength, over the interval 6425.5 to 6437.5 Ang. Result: 17.2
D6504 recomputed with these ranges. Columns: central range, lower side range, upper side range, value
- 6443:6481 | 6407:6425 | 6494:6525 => -1.9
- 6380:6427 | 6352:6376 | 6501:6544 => -1.1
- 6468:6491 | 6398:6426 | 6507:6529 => -1.3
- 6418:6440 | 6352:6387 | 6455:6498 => 1.0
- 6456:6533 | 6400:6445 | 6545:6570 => 1.9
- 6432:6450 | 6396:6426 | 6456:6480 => -0.7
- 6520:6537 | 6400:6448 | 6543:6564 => -0.3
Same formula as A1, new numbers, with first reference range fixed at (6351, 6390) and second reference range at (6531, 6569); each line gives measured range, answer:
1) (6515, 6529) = 0.4 Ang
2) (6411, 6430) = 1.2 Ang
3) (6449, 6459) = -0.4 Ang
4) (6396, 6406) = 0.0 Ang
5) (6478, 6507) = 0.4 Ang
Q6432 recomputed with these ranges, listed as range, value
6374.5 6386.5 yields 17.5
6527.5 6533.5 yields 18.2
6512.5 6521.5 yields 17.5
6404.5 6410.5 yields 18.4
